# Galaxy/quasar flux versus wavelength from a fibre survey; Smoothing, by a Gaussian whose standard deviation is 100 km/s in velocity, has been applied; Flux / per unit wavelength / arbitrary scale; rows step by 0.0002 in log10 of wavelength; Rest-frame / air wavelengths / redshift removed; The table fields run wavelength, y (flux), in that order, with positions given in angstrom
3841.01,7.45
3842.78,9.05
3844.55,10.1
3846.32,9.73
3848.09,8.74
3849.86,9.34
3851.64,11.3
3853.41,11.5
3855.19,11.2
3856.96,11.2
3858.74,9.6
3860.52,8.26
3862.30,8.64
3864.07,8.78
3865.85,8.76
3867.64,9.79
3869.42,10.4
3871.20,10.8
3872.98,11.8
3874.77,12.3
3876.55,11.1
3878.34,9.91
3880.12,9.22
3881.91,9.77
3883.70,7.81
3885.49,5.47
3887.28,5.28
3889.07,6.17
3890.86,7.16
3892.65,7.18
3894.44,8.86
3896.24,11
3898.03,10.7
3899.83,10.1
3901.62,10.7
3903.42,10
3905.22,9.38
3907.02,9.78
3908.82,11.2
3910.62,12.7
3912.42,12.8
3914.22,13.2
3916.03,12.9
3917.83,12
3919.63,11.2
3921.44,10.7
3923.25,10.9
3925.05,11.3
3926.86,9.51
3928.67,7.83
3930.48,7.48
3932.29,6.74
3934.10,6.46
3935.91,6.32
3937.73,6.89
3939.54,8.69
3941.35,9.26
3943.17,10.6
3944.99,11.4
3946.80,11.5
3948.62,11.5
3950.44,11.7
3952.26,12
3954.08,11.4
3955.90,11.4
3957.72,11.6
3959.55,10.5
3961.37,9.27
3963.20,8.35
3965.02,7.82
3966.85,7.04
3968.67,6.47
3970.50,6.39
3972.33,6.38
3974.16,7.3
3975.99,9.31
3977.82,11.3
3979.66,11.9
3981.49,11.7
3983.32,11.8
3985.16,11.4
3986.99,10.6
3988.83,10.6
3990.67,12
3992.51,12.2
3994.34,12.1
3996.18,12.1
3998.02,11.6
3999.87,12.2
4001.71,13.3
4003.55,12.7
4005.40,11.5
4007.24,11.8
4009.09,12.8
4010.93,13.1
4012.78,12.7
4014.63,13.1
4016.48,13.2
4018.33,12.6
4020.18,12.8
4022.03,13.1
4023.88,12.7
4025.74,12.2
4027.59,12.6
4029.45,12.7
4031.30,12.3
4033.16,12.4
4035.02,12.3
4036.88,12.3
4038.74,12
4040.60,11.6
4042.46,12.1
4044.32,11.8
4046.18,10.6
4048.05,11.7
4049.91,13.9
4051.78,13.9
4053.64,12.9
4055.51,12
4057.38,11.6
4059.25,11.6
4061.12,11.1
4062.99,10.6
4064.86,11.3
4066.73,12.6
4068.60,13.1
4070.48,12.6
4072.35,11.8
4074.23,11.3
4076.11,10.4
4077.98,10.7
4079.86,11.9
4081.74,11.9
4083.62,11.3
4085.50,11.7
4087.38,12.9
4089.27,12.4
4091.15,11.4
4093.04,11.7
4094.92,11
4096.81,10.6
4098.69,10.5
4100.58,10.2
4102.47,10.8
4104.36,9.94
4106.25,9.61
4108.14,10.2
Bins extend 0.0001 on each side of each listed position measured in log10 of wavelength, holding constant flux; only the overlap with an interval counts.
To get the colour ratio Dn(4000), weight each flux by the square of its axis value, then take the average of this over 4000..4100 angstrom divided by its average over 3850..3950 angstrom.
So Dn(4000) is 1.33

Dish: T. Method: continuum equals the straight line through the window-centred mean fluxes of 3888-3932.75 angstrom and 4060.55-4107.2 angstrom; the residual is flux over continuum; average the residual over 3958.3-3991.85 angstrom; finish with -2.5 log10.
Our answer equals 0.11 mag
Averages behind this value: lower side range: 10.1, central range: 9.49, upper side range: 11.3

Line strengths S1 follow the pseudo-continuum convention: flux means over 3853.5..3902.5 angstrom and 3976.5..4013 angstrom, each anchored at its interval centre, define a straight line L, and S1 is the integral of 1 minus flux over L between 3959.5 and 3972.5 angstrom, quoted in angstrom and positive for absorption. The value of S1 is 4.16 angstrom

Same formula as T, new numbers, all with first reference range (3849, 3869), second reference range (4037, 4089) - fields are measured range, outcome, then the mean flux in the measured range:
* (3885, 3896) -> 0.408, 6.99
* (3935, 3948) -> 0.153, 9.29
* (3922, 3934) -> 0.191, 8.84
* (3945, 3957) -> -0.078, 11.6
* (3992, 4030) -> -0.105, 12.5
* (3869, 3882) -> -0.074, 10.7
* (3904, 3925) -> -0.107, 11.5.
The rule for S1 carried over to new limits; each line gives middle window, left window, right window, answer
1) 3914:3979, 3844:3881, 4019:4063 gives 9.11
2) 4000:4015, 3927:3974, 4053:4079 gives -3.31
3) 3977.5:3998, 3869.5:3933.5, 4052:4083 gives -1.47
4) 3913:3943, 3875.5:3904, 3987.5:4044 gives 0.89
